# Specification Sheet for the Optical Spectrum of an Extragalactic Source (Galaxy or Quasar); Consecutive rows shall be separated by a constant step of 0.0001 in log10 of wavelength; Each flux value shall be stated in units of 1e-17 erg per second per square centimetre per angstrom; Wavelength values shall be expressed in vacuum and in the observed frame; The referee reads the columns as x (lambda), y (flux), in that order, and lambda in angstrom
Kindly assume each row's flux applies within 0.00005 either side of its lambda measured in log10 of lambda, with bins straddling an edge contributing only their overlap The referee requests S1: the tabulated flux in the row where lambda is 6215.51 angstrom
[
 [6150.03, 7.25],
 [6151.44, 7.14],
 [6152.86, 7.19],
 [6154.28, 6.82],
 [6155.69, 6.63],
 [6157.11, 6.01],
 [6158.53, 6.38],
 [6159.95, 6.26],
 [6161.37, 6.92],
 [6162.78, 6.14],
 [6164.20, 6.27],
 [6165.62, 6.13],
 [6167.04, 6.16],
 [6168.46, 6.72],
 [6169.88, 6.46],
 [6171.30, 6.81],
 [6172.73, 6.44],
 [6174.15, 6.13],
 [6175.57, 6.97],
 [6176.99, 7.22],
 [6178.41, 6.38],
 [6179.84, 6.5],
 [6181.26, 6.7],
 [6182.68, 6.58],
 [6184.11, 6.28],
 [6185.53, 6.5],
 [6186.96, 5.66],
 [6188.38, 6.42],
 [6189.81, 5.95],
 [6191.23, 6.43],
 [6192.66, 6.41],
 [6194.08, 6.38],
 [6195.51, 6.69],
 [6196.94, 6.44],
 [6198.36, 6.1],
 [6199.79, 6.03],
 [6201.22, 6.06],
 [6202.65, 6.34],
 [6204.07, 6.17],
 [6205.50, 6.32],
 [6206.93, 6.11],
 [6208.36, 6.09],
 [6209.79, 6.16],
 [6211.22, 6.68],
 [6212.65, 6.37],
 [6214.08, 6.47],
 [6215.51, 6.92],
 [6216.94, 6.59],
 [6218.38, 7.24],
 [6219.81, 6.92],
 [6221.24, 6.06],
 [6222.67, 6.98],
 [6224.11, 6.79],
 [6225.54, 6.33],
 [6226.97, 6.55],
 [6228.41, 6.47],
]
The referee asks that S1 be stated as 6.92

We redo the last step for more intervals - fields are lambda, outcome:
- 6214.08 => 6.47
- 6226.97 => 6.55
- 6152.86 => 7.19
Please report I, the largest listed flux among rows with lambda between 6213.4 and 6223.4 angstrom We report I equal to 7.24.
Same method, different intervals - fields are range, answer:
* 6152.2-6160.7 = 7.19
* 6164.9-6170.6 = 6.72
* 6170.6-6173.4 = 6.81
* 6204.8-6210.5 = 6.32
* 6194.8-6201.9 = 6.69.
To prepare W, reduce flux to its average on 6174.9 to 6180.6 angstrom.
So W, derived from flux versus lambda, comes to 6.77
